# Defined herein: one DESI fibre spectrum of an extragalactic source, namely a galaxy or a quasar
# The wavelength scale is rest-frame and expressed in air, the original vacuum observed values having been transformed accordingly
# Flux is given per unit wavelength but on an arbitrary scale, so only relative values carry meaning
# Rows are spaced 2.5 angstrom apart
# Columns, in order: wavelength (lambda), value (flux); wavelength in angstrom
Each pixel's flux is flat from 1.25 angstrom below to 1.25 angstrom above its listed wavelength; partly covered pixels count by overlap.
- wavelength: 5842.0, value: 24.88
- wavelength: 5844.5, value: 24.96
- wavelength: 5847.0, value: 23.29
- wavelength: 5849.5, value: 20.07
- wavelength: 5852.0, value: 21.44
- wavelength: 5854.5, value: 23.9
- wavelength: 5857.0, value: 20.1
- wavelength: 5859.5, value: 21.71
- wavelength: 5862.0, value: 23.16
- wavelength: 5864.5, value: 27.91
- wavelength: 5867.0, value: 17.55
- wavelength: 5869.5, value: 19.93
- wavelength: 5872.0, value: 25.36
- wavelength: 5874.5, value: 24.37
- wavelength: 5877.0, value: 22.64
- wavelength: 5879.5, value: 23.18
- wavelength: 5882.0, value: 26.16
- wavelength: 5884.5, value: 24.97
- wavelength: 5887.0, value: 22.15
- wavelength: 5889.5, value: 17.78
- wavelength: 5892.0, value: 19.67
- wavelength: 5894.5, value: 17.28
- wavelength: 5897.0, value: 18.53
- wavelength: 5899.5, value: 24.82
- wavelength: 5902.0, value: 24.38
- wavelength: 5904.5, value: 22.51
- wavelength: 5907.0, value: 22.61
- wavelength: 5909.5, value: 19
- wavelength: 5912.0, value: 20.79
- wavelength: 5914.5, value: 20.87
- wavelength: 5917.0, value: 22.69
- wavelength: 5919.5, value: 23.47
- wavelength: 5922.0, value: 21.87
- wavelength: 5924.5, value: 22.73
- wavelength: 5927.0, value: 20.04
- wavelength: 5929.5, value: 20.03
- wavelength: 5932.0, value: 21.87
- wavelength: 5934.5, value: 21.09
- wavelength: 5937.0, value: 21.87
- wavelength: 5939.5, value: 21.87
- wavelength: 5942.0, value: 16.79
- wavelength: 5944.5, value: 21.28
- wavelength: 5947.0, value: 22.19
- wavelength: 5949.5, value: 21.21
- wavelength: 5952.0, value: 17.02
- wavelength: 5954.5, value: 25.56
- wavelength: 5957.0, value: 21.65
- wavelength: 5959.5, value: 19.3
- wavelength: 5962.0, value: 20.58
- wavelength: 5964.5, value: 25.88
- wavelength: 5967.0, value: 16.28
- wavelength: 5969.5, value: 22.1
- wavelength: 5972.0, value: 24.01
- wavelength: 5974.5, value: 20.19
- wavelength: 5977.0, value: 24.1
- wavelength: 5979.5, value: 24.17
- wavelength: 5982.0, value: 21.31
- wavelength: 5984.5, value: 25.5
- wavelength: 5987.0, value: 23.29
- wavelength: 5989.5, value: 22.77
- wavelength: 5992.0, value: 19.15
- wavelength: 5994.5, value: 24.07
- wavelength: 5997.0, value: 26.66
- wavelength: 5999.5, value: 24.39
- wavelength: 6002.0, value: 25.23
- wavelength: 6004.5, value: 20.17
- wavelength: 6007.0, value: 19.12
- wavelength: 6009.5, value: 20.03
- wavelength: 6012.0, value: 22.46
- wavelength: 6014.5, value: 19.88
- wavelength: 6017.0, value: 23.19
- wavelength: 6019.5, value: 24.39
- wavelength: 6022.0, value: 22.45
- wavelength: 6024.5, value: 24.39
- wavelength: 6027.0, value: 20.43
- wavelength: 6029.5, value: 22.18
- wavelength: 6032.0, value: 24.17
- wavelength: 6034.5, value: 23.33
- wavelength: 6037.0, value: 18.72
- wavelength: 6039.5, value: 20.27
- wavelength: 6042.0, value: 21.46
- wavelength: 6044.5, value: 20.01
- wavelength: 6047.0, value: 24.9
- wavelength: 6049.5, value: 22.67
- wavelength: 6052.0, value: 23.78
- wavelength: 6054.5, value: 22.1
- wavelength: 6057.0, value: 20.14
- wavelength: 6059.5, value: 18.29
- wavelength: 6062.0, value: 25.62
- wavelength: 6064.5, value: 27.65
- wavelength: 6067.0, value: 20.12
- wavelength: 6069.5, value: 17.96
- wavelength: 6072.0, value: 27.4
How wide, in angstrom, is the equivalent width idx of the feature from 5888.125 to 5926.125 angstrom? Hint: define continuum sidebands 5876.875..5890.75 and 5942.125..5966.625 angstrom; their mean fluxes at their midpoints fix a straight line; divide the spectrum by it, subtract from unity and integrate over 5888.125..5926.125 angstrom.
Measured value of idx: 1.7 angstrom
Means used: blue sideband 22.8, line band 21.3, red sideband 21.2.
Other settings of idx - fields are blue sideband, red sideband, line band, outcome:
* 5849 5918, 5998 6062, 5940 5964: 1.3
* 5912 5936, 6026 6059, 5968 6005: -2.5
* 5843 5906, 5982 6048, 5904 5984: 3.1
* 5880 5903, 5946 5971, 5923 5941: 0.1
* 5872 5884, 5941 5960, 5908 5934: 1.0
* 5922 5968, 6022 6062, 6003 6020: 0.3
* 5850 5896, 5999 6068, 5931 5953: 1.5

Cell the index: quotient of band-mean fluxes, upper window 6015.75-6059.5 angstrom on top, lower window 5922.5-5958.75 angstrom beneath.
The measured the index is 1.1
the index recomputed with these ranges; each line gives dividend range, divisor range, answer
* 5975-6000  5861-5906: 1.05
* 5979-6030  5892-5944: 1.07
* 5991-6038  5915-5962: 1.05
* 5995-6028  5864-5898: 1.03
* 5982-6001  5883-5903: 1.11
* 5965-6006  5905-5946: 1.07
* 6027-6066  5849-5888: 0.98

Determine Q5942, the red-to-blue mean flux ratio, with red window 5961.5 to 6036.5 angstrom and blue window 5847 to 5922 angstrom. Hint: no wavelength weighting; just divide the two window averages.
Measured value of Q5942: 1.0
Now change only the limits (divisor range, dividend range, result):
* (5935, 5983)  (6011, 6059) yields 1.03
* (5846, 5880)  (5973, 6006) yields 1.03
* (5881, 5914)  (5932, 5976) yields 0.98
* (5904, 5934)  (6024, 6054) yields 1.03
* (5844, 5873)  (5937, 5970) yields 0.94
